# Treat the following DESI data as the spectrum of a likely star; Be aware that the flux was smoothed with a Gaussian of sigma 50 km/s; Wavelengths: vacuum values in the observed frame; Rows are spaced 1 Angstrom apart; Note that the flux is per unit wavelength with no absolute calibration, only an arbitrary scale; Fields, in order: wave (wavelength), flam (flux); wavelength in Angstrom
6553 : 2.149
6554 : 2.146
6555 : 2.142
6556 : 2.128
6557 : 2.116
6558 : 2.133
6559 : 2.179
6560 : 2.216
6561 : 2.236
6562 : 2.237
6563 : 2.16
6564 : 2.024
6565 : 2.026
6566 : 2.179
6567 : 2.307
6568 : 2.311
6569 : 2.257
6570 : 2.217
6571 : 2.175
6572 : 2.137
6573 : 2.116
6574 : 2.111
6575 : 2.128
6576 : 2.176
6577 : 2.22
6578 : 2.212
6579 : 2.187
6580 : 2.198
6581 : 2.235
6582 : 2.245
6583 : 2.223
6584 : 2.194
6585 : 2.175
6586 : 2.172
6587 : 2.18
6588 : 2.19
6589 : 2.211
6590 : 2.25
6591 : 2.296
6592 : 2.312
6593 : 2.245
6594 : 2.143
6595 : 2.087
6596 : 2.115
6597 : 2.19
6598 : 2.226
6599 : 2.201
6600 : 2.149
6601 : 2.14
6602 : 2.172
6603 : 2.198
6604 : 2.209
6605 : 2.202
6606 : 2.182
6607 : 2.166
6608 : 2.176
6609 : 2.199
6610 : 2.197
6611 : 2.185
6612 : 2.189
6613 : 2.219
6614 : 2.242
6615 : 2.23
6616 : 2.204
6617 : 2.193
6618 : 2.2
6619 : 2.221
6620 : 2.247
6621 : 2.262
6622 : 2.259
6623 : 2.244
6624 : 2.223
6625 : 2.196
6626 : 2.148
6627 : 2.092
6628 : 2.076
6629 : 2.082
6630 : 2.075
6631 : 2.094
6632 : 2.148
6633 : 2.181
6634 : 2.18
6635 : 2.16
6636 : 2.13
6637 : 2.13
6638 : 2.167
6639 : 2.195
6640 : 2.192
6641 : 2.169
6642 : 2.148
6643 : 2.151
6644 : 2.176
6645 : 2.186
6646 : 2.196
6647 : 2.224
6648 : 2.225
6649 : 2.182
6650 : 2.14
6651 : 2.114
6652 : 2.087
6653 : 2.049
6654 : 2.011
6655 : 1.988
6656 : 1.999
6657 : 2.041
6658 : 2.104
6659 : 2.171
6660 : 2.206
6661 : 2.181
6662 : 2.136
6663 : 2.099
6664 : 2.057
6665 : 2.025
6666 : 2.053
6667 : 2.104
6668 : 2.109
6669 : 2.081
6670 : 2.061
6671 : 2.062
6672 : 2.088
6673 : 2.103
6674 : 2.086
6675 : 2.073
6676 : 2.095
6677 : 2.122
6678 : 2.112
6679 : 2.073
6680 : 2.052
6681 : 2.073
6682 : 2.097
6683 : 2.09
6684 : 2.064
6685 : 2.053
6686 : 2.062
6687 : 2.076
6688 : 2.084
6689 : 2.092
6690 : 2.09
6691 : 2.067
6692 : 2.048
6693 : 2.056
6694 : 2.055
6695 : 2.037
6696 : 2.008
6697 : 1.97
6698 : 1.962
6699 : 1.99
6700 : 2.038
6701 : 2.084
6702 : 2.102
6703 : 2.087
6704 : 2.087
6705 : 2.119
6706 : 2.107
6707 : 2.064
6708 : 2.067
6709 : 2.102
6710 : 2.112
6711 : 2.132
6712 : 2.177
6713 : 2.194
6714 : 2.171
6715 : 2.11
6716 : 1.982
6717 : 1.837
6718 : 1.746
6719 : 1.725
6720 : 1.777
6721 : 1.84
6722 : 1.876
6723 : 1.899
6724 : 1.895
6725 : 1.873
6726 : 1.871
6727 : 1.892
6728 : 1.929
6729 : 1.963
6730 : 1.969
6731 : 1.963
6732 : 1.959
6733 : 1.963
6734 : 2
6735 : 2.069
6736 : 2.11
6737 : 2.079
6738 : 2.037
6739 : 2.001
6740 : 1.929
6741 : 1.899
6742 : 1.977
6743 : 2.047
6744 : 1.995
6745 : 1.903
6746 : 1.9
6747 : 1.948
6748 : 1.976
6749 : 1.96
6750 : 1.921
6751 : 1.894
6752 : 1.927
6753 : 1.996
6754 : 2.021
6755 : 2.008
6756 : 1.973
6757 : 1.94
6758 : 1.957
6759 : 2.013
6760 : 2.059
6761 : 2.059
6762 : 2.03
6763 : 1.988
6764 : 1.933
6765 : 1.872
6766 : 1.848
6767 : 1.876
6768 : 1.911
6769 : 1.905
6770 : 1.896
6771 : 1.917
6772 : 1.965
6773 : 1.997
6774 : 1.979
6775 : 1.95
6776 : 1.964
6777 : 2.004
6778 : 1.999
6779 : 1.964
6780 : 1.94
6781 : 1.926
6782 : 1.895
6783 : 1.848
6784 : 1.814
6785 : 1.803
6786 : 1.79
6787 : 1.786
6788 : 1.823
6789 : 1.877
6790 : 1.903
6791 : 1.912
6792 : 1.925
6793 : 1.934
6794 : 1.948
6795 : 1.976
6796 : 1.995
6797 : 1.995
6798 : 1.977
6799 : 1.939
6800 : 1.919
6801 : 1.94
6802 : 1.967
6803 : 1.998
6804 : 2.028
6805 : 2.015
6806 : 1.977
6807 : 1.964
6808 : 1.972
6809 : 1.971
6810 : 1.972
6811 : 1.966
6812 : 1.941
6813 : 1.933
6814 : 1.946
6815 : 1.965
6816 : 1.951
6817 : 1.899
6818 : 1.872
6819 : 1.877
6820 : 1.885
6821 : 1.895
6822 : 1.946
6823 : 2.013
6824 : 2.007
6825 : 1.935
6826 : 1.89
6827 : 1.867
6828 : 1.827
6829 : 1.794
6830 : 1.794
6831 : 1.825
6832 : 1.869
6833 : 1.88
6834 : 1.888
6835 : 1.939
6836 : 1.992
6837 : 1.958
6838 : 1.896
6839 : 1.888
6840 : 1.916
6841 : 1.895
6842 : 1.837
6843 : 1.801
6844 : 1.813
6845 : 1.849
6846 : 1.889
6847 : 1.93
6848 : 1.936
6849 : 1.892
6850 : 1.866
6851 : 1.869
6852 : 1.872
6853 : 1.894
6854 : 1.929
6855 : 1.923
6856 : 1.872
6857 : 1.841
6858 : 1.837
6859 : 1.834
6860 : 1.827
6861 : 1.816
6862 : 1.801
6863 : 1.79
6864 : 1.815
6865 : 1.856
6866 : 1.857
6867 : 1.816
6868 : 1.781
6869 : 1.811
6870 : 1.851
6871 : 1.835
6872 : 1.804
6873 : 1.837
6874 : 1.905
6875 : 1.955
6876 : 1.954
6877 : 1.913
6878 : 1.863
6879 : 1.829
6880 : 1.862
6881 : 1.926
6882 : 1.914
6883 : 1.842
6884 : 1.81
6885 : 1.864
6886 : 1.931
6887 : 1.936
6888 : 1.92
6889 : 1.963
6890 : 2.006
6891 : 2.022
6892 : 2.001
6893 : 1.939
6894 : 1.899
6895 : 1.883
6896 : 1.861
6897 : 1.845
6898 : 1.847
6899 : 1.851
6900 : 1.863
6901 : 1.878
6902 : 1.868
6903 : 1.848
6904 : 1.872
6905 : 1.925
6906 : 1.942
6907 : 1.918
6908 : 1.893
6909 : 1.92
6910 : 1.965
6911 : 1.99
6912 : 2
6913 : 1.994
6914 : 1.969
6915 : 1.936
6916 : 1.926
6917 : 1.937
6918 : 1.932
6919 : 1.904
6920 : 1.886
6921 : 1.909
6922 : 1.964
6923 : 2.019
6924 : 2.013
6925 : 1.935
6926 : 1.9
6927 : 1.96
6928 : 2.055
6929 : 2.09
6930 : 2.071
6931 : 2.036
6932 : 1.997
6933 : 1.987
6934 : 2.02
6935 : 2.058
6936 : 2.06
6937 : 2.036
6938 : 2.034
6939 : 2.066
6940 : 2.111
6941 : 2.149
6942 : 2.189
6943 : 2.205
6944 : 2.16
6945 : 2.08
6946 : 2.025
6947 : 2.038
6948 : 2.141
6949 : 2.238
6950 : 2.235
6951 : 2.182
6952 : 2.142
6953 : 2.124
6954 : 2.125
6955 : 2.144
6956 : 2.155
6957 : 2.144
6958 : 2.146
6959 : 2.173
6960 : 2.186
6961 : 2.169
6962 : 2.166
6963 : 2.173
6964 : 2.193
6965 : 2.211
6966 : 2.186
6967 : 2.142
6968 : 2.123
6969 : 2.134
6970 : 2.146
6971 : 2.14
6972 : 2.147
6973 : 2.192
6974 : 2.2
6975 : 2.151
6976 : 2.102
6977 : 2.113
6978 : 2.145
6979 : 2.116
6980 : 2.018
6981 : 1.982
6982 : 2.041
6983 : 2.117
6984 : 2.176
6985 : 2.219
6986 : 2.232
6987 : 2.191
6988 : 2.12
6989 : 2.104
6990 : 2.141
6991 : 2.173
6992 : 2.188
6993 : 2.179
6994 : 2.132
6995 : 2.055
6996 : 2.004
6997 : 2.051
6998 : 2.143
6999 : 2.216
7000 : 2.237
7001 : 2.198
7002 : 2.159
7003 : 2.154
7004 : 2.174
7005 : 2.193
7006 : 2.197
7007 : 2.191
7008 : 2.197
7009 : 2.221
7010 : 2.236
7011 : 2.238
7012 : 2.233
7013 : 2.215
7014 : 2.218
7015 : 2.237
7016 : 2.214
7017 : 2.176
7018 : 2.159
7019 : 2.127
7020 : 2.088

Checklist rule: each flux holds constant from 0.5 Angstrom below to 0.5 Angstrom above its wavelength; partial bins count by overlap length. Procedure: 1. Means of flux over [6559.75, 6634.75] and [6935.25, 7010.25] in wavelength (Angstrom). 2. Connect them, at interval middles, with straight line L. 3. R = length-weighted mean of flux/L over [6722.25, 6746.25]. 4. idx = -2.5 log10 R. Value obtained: 0.11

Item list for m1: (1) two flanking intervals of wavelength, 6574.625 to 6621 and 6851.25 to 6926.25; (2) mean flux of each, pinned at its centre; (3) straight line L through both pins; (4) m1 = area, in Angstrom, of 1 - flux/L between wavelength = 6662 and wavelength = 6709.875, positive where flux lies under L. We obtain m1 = 0.8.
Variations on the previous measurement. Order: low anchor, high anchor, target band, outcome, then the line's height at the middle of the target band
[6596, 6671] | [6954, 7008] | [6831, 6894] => 7.89 Angstrom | 2.15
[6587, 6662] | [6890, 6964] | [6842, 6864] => 2.10 Angstrom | 2.06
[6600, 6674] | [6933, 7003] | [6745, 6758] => 1.16 Angstrom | 2.14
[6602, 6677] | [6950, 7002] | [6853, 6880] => 3.69 Angstrom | 2.15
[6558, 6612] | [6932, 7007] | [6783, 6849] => 7.50 Angstrom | 2.16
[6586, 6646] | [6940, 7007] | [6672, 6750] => 5.67 Angstrom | 2.17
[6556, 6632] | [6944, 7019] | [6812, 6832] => 2.46 Angstrom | 2.17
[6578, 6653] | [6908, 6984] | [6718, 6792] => 7.06 Angstrom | 2.14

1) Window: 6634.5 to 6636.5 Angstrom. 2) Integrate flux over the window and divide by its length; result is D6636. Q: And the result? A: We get 2.15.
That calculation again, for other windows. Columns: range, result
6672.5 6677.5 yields 2.1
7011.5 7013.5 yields 2.22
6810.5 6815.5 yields 1.95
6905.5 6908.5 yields 1.92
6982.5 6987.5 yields 2.19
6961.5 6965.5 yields 2.19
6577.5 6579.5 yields 2.2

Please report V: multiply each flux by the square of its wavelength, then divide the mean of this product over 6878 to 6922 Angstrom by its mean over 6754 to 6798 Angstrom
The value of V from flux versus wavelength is 1.03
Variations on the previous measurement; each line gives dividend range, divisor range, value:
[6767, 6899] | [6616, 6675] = 0.94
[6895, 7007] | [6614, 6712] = 1.07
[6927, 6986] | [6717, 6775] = 1.16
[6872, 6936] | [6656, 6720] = 1.00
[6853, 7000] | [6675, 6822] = 1.07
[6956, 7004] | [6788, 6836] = 1.17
